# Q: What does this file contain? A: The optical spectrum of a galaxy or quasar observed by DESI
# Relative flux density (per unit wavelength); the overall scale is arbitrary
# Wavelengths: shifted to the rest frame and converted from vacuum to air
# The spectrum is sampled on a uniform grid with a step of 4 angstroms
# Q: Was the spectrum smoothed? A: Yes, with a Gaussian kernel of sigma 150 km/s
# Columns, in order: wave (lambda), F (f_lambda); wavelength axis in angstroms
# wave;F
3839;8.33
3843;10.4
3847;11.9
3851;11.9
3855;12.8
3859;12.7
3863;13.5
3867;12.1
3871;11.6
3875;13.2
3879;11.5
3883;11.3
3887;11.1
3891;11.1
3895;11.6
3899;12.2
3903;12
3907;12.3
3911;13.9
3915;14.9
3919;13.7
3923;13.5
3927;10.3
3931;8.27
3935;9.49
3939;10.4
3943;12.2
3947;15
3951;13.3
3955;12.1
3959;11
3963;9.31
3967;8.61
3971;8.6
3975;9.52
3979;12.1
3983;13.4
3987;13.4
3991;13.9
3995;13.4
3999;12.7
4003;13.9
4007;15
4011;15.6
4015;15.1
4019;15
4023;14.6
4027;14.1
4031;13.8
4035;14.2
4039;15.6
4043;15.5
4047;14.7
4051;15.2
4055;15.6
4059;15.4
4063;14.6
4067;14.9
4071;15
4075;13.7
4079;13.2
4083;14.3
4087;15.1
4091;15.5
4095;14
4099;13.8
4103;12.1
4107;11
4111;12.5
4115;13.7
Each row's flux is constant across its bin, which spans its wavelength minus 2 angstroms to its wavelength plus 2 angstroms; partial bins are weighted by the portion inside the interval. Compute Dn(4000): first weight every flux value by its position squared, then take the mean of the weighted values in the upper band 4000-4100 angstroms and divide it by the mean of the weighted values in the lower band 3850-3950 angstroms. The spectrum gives 1.31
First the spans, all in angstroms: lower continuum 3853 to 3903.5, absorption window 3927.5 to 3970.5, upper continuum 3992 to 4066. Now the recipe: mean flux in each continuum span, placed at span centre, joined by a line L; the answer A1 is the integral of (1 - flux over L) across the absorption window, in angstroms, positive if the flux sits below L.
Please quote 7.8 angstroms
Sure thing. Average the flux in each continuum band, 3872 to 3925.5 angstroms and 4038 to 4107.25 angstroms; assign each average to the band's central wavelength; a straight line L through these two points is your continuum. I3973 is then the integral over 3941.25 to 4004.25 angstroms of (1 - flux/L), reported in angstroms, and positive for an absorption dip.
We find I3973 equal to 6.2 angstroms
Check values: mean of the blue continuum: 12.4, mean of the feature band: 12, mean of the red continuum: 14.5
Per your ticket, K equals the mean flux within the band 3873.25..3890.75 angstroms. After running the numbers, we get 11.7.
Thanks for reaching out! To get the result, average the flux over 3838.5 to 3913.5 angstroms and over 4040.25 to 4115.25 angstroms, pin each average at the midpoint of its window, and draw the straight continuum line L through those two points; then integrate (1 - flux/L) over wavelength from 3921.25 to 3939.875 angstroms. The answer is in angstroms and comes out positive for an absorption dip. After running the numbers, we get 3.3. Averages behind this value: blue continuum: 12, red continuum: 14.2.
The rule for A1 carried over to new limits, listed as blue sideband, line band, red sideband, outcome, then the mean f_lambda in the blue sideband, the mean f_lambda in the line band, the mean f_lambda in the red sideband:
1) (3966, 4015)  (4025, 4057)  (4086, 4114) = -4.49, 12.7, 14.8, 13.4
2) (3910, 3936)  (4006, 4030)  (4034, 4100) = -1.79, 12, 14.8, 14.7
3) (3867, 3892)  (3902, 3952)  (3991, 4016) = 1.62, 11.7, 12.2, 14.2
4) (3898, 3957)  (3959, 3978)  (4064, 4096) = 5.12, 12.2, 9.38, 14.5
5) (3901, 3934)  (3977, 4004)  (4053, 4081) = 0.39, 12.3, 13.2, 14.6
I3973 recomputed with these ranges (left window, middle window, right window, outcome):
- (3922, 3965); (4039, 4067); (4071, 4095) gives -3.0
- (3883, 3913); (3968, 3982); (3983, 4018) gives 3.5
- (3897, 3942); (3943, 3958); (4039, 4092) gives -0.7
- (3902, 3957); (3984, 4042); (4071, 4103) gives -4.6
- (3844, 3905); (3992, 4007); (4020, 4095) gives 0.3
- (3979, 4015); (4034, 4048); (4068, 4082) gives -1.1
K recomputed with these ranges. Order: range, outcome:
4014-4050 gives 14.7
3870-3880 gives 12.2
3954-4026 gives 12.7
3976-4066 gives 14.4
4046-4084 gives 14.7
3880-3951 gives 12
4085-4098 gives 14.8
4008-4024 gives 15.1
